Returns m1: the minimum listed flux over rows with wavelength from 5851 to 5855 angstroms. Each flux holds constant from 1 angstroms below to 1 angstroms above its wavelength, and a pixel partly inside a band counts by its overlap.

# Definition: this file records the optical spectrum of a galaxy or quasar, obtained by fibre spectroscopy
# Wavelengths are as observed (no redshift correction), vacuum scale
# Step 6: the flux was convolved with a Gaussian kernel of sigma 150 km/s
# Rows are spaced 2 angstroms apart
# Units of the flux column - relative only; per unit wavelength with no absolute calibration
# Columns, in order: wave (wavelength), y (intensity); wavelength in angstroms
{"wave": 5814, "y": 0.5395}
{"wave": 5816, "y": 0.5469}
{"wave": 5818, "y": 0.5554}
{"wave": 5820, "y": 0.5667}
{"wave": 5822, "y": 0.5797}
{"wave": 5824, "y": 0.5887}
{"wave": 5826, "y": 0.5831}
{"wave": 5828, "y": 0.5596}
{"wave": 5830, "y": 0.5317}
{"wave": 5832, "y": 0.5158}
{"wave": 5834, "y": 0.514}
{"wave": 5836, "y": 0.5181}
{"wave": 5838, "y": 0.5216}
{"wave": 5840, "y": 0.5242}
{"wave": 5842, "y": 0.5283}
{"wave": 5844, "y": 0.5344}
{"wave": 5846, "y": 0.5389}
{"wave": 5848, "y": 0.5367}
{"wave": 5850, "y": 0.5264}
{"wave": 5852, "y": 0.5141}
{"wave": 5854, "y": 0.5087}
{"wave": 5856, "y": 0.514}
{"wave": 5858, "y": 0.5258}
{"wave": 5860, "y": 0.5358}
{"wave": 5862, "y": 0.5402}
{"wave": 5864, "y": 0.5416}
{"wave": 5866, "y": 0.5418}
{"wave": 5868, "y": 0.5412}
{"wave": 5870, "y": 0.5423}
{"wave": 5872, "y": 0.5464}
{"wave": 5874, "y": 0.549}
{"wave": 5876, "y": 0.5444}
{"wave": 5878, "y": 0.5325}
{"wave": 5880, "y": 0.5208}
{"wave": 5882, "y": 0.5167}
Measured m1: 0.5087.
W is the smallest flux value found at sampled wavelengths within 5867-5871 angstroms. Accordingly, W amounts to 0.5412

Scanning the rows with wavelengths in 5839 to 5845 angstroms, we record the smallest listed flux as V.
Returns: 0.5242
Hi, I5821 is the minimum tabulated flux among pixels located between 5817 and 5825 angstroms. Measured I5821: 0.5554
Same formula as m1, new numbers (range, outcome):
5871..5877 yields 0.5444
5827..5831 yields 0.5317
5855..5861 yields 0.514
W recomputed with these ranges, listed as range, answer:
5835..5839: 0.5181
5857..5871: 0.5258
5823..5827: 0.5831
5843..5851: 0.5264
